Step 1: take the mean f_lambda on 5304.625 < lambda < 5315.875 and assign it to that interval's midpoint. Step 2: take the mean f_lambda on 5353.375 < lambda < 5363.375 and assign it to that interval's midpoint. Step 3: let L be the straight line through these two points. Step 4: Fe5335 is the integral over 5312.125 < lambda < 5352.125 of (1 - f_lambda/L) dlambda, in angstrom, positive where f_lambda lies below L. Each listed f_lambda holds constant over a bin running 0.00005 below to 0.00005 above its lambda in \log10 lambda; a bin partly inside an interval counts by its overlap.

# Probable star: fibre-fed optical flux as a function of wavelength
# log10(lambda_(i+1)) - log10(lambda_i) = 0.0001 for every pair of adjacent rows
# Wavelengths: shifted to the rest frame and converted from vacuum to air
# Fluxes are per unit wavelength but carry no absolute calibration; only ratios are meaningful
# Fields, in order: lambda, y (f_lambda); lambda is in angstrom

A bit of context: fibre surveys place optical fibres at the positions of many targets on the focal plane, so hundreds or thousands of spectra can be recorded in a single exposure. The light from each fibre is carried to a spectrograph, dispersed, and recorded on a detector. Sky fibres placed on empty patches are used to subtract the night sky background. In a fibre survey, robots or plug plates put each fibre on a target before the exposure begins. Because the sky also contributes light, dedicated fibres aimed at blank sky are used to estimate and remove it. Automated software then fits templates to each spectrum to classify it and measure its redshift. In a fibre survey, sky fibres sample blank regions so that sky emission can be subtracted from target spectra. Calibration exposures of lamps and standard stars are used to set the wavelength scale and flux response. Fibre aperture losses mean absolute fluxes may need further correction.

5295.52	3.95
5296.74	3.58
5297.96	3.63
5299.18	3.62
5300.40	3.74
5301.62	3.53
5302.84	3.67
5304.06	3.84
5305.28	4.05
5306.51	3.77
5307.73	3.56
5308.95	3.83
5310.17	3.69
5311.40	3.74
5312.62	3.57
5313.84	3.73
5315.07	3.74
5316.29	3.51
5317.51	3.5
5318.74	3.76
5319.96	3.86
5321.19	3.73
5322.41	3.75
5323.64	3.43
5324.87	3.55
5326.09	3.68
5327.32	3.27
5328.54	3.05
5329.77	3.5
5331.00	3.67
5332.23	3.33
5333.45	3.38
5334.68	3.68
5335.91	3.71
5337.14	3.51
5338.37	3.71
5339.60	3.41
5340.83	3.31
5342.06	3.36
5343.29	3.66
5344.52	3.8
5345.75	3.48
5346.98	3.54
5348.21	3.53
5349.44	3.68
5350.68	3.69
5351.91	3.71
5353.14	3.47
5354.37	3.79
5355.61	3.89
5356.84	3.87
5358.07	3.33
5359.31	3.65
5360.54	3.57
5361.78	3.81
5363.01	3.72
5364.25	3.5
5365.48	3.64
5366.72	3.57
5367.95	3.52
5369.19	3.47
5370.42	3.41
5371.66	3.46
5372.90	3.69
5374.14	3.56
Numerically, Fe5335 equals 1.6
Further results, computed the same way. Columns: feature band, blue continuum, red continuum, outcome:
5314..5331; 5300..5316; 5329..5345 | 0.3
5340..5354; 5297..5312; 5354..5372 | 0.3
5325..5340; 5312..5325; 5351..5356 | 0.7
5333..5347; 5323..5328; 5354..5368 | 0.0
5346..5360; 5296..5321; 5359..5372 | -0.2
